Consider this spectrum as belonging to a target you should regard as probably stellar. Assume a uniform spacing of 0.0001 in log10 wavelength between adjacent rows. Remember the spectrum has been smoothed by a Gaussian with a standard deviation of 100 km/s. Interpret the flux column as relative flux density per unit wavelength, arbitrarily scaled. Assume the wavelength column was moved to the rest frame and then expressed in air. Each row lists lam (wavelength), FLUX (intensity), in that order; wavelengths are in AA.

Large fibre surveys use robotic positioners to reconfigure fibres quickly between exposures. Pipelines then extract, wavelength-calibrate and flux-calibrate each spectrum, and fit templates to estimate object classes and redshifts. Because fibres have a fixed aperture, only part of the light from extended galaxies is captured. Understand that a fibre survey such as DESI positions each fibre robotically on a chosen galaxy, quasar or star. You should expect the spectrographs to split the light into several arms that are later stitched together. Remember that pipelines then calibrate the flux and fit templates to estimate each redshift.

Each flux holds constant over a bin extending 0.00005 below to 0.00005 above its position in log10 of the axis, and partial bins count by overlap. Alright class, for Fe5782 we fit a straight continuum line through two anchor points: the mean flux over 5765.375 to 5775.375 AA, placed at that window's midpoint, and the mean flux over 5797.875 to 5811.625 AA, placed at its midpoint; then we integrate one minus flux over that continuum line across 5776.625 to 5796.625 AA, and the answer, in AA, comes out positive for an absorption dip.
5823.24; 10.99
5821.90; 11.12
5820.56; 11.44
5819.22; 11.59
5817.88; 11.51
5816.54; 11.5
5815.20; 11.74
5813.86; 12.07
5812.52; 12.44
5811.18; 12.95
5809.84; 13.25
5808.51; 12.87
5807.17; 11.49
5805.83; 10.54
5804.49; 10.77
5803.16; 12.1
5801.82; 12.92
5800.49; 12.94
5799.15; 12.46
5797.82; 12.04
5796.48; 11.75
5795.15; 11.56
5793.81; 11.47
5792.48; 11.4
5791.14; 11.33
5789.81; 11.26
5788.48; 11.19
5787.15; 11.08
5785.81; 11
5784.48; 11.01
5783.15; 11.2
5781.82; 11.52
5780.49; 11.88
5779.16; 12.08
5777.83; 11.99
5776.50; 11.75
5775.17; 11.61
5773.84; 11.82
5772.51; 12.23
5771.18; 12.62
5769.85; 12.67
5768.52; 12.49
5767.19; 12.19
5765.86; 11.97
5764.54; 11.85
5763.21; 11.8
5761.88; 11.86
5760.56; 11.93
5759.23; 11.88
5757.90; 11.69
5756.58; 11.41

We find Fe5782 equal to 1.3 AA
